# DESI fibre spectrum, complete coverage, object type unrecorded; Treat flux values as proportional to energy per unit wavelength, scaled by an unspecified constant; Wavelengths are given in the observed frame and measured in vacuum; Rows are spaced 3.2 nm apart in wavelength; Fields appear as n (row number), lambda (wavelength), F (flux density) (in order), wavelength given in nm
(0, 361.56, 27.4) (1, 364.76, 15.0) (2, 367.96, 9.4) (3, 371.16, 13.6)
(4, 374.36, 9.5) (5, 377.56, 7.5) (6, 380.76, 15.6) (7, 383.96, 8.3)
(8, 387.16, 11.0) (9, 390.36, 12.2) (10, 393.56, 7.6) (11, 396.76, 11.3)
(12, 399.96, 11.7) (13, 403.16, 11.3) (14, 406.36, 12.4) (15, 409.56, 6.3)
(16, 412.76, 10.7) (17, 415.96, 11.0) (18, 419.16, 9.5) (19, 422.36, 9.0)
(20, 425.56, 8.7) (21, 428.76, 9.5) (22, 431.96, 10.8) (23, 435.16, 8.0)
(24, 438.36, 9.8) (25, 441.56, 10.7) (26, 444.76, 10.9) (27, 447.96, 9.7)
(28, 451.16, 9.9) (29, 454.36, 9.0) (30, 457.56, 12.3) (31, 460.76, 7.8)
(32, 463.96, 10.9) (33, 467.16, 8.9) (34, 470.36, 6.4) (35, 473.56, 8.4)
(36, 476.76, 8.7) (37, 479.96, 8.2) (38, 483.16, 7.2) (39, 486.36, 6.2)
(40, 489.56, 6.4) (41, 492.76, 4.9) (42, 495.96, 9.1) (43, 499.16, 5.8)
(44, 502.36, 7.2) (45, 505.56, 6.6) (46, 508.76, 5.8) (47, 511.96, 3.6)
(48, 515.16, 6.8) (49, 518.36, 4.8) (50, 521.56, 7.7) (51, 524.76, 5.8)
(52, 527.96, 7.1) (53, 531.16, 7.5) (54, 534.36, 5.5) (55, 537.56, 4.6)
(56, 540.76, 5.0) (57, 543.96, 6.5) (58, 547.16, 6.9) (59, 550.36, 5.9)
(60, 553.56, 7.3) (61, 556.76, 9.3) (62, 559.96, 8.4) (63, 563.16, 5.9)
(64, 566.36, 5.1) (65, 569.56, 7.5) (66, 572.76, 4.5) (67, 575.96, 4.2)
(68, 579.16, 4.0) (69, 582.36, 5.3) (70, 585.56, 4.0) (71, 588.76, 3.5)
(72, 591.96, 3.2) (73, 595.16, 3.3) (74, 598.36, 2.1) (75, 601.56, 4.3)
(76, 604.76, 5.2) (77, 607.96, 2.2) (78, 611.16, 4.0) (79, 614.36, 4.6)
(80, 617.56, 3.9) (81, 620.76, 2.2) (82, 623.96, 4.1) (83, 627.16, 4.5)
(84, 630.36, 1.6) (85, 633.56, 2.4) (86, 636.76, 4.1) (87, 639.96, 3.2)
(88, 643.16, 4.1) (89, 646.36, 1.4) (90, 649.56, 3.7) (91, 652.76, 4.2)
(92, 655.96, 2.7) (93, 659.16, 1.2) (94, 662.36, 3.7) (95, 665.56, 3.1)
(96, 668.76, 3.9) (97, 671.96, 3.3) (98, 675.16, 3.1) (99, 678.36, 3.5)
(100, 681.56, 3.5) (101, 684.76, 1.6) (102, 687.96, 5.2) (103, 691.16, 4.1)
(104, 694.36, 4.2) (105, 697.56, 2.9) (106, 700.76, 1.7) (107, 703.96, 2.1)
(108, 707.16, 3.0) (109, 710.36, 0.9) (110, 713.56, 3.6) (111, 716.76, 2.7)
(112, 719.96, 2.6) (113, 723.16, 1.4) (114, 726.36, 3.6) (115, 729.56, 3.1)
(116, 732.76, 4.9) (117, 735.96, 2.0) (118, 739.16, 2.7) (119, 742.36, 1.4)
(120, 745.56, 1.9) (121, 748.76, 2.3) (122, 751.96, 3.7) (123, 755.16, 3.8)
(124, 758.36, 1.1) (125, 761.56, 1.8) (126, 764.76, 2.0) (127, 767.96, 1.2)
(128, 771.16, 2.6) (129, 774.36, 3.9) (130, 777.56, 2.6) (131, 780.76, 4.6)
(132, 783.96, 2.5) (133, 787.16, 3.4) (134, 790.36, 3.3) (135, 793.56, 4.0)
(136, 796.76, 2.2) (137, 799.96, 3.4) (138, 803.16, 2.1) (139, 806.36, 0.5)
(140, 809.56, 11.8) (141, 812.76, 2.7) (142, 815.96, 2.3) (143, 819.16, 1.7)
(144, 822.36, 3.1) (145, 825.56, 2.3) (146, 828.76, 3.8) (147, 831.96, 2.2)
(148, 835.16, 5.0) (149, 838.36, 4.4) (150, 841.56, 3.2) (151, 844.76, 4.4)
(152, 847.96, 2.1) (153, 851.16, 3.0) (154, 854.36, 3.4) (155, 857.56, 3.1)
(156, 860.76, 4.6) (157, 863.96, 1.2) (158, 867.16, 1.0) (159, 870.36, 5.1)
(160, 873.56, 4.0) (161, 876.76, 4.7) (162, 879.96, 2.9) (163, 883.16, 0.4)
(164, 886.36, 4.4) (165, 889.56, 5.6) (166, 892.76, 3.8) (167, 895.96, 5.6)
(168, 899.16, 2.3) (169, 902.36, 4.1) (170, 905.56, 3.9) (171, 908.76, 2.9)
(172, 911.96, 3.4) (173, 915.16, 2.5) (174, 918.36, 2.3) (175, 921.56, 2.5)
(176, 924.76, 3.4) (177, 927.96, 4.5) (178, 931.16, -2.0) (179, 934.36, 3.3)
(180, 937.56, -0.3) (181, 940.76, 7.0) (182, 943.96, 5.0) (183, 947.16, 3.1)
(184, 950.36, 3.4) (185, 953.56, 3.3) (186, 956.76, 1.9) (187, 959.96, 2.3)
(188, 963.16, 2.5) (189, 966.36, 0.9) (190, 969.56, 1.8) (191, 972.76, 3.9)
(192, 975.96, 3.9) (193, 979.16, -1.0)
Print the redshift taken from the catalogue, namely 1.17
